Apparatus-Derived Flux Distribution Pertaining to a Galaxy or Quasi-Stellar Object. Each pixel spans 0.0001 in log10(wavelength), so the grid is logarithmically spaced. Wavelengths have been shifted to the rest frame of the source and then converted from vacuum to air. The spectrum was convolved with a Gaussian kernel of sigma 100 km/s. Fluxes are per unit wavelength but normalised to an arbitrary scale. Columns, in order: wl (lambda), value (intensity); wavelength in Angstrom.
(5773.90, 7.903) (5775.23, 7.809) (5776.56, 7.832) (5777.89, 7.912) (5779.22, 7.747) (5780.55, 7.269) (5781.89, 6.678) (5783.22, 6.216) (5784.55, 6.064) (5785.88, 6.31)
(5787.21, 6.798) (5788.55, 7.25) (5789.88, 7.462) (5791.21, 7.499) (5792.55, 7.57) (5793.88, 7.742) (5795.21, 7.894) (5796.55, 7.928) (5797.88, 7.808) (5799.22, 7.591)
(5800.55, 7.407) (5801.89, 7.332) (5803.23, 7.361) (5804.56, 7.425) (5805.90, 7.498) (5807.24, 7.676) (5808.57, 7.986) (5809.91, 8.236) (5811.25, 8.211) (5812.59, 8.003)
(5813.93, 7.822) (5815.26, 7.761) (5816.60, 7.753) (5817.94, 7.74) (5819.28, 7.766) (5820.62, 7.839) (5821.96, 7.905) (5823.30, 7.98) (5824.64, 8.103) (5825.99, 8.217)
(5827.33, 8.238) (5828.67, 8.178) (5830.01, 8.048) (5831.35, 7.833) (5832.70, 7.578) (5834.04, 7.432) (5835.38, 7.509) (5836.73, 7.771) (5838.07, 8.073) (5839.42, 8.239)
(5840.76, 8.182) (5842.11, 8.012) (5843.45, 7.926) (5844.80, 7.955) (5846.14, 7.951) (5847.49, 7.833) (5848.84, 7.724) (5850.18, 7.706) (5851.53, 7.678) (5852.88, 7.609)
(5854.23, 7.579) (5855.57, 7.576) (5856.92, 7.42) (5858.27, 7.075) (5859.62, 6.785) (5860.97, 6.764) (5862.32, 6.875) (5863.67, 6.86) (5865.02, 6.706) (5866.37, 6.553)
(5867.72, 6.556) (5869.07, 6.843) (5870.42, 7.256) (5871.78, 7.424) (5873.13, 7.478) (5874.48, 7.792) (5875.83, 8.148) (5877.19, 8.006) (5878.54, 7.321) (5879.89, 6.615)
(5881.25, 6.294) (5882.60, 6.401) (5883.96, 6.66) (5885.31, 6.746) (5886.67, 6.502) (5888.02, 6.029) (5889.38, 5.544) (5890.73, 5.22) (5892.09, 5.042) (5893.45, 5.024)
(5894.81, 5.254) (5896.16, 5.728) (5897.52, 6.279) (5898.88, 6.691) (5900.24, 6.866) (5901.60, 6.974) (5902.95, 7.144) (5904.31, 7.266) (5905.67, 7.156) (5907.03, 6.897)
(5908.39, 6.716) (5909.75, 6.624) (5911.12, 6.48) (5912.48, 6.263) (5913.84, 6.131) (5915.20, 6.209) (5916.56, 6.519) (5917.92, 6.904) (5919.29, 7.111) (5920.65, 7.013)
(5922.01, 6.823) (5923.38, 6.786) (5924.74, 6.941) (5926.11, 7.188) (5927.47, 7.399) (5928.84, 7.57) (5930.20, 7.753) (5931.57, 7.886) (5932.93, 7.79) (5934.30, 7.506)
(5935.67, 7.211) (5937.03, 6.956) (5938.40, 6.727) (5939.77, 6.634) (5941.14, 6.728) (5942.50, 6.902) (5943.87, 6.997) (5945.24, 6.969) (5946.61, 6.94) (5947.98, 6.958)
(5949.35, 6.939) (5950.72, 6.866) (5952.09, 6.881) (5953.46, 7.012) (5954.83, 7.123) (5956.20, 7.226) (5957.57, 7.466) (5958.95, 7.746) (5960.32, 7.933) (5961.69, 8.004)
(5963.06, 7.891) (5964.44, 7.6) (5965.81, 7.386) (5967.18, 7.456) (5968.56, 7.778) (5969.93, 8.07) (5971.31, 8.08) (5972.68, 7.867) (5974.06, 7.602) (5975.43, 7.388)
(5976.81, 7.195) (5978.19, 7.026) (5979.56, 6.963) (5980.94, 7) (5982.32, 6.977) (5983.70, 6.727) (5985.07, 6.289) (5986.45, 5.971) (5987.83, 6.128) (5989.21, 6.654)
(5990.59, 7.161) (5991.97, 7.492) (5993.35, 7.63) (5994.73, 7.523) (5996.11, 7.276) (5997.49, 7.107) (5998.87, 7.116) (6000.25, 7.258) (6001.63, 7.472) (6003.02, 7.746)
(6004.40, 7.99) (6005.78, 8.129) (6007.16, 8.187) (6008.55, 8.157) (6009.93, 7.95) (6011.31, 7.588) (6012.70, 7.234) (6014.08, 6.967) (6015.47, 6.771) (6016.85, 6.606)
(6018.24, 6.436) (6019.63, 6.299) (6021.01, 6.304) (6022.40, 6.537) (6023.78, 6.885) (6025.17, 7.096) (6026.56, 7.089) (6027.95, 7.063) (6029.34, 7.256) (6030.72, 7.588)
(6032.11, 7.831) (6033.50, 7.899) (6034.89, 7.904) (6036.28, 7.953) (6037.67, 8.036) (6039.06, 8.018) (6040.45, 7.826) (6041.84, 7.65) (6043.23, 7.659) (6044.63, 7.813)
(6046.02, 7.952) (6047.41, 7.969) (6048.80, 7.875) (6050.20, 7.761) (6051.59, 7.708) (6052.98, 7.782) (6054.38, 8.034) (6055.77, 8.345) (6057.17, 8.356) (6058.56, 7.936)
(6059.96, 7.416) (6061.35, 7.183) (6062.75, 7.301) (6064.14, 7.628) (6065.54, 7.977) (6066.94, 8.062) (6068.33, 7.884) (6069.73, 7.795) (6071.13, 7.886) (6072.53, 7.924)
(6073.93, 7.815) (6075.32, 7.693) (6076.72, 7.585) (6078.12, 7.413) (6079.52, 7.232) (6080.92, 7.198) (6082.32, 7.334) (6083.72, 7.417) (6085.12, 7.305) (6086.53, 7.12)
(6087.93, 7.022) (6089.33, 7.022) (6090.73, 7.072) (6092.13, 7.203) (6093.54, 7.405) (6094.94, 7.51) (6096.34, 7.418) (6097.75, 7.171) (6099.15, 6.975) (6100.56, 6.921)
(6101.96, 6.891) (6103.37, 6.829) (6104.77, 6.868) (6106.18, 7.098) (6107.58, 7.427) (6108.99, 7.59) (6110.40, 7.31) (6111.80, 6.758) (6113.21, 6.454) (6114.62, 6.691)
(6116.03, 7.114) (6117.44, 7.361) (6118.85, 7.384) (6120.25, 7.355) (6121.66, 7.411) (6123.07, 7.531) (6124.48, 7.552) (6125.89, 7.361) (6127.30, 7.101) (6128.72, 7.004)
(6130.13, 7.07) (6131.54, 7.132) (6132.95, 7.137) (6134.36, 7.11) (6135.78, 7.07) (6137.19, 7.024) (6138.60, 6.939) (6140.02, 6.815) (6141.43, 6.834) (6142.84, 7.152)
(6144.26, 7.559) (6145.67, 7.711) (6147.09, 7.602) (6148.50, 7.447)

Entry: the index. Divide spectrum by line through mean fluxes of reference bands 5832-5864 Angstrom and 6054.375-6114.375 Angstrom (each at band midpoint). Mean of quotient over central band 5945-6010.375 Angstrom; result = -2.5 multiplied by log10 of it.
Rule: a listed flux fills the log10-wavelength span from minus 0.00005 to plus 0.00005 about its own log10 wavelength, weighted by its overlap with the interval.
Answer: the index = 0.02 mag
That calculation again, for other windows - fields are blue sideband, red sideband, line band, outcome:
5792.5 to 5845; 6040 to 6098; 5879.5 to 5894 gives 0.282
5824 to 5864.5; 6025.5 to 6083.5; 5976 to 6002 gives 0.105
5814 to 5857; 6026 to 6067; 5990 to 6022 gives 0.067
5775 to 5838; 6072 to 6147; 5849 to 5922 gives 0.114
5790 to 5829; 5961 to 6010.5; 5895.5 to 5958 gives 0.089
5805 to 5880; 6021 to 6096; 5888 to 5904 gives 0.258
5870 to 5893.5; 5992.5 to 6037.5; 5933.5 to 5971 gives -0.035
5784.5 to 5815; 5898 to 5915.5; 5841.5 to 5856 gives -0.088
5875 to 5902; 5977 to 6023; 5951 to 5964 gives -0.096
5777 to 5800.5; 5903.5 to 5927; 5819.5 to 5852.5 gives -0.118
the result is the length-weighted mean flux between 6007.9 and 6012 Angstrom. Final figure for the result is 7.91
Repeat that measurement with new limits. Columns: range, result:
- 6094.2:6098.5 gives 7.37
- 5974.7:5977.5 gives 7.3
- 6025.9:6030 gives 7.13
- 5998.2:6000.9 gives 7.19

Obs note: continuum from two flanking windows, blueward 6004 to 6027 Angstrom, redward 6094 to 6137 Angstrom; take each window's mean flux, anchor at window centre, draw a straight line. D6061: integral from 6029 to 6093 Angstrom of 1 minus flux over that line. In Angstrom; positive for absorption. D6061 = -4.5 Angstrom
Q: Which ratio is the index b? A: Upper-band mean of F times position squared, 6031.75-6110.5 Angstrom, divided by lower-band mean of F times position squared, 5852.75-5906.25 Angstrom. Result 1.2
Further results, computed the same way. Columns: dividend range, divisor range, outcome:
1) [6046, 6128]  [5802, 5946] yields 1.11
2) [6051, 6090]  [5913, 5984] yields 1.10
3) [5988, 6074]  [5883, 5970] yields 1.13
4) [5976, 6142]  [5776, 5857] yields 1.04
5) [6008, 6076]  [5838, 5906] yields 1.15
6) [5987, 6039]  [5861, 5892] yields 1.13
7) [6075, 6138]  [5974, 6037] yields 1.03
